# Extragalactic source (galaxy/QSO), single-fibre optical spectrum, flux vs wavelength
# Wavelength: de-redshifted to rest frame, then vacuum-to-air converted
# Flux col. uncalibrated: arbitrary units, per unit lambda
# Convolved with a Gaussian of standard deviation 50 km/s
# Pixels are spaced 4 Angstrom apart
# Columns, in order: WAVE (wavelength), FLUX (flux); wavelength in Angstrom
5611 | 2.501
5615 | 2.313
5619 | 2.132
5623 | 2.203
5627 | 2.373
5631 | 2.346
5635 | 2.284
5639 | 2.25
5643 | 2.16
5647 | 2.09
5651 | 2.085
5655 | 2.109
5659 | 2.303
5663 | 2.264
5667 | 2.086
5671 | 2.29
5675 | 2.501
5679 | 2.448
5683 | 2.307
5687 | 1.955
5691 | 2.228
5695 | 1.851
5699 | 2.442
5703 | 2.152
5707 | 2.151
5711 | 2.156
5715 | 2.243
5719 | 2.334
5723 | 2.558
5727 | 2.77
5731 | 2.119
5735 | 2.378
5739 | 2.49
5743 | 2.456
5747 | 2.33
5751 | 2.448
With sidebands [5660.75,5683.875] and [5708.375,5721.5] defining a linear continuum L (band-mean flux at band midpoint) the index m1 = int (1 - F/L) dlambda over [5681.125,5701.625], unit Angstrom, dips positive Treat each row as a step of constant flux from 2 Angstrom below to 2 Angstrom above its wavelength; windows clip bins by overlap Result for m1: 1.2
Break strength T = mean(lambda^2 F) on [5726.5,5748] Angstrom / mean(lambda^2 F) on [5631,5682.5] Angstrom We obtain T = 1.1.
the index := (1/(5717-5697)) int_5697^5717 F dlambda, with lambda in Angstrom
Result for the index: 2.23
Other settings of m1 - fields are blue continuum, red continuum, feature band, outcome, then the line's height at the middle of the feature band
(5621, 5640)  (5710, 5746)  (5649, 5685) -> 1.0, 2.33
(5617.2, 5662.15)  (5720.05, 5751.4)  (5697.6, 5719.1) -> 1.3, 2.38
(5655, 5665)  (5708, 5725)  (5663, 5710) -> 1.2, 2.28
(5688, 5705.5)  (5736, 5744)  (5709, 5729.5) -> -0.8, 2.32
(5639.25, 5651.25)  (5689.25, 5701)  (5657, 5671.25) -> -0.5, 2.15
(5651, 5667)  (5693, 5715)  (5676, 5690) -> -0.5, 2.17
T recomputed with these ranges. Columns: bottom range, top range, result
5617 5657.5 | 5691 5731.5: 1.06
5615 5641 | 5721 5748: 1.12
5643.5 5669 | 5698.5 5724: 1.07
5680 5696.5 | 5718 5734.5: 1.17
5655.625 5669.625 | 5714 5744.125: 1.12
